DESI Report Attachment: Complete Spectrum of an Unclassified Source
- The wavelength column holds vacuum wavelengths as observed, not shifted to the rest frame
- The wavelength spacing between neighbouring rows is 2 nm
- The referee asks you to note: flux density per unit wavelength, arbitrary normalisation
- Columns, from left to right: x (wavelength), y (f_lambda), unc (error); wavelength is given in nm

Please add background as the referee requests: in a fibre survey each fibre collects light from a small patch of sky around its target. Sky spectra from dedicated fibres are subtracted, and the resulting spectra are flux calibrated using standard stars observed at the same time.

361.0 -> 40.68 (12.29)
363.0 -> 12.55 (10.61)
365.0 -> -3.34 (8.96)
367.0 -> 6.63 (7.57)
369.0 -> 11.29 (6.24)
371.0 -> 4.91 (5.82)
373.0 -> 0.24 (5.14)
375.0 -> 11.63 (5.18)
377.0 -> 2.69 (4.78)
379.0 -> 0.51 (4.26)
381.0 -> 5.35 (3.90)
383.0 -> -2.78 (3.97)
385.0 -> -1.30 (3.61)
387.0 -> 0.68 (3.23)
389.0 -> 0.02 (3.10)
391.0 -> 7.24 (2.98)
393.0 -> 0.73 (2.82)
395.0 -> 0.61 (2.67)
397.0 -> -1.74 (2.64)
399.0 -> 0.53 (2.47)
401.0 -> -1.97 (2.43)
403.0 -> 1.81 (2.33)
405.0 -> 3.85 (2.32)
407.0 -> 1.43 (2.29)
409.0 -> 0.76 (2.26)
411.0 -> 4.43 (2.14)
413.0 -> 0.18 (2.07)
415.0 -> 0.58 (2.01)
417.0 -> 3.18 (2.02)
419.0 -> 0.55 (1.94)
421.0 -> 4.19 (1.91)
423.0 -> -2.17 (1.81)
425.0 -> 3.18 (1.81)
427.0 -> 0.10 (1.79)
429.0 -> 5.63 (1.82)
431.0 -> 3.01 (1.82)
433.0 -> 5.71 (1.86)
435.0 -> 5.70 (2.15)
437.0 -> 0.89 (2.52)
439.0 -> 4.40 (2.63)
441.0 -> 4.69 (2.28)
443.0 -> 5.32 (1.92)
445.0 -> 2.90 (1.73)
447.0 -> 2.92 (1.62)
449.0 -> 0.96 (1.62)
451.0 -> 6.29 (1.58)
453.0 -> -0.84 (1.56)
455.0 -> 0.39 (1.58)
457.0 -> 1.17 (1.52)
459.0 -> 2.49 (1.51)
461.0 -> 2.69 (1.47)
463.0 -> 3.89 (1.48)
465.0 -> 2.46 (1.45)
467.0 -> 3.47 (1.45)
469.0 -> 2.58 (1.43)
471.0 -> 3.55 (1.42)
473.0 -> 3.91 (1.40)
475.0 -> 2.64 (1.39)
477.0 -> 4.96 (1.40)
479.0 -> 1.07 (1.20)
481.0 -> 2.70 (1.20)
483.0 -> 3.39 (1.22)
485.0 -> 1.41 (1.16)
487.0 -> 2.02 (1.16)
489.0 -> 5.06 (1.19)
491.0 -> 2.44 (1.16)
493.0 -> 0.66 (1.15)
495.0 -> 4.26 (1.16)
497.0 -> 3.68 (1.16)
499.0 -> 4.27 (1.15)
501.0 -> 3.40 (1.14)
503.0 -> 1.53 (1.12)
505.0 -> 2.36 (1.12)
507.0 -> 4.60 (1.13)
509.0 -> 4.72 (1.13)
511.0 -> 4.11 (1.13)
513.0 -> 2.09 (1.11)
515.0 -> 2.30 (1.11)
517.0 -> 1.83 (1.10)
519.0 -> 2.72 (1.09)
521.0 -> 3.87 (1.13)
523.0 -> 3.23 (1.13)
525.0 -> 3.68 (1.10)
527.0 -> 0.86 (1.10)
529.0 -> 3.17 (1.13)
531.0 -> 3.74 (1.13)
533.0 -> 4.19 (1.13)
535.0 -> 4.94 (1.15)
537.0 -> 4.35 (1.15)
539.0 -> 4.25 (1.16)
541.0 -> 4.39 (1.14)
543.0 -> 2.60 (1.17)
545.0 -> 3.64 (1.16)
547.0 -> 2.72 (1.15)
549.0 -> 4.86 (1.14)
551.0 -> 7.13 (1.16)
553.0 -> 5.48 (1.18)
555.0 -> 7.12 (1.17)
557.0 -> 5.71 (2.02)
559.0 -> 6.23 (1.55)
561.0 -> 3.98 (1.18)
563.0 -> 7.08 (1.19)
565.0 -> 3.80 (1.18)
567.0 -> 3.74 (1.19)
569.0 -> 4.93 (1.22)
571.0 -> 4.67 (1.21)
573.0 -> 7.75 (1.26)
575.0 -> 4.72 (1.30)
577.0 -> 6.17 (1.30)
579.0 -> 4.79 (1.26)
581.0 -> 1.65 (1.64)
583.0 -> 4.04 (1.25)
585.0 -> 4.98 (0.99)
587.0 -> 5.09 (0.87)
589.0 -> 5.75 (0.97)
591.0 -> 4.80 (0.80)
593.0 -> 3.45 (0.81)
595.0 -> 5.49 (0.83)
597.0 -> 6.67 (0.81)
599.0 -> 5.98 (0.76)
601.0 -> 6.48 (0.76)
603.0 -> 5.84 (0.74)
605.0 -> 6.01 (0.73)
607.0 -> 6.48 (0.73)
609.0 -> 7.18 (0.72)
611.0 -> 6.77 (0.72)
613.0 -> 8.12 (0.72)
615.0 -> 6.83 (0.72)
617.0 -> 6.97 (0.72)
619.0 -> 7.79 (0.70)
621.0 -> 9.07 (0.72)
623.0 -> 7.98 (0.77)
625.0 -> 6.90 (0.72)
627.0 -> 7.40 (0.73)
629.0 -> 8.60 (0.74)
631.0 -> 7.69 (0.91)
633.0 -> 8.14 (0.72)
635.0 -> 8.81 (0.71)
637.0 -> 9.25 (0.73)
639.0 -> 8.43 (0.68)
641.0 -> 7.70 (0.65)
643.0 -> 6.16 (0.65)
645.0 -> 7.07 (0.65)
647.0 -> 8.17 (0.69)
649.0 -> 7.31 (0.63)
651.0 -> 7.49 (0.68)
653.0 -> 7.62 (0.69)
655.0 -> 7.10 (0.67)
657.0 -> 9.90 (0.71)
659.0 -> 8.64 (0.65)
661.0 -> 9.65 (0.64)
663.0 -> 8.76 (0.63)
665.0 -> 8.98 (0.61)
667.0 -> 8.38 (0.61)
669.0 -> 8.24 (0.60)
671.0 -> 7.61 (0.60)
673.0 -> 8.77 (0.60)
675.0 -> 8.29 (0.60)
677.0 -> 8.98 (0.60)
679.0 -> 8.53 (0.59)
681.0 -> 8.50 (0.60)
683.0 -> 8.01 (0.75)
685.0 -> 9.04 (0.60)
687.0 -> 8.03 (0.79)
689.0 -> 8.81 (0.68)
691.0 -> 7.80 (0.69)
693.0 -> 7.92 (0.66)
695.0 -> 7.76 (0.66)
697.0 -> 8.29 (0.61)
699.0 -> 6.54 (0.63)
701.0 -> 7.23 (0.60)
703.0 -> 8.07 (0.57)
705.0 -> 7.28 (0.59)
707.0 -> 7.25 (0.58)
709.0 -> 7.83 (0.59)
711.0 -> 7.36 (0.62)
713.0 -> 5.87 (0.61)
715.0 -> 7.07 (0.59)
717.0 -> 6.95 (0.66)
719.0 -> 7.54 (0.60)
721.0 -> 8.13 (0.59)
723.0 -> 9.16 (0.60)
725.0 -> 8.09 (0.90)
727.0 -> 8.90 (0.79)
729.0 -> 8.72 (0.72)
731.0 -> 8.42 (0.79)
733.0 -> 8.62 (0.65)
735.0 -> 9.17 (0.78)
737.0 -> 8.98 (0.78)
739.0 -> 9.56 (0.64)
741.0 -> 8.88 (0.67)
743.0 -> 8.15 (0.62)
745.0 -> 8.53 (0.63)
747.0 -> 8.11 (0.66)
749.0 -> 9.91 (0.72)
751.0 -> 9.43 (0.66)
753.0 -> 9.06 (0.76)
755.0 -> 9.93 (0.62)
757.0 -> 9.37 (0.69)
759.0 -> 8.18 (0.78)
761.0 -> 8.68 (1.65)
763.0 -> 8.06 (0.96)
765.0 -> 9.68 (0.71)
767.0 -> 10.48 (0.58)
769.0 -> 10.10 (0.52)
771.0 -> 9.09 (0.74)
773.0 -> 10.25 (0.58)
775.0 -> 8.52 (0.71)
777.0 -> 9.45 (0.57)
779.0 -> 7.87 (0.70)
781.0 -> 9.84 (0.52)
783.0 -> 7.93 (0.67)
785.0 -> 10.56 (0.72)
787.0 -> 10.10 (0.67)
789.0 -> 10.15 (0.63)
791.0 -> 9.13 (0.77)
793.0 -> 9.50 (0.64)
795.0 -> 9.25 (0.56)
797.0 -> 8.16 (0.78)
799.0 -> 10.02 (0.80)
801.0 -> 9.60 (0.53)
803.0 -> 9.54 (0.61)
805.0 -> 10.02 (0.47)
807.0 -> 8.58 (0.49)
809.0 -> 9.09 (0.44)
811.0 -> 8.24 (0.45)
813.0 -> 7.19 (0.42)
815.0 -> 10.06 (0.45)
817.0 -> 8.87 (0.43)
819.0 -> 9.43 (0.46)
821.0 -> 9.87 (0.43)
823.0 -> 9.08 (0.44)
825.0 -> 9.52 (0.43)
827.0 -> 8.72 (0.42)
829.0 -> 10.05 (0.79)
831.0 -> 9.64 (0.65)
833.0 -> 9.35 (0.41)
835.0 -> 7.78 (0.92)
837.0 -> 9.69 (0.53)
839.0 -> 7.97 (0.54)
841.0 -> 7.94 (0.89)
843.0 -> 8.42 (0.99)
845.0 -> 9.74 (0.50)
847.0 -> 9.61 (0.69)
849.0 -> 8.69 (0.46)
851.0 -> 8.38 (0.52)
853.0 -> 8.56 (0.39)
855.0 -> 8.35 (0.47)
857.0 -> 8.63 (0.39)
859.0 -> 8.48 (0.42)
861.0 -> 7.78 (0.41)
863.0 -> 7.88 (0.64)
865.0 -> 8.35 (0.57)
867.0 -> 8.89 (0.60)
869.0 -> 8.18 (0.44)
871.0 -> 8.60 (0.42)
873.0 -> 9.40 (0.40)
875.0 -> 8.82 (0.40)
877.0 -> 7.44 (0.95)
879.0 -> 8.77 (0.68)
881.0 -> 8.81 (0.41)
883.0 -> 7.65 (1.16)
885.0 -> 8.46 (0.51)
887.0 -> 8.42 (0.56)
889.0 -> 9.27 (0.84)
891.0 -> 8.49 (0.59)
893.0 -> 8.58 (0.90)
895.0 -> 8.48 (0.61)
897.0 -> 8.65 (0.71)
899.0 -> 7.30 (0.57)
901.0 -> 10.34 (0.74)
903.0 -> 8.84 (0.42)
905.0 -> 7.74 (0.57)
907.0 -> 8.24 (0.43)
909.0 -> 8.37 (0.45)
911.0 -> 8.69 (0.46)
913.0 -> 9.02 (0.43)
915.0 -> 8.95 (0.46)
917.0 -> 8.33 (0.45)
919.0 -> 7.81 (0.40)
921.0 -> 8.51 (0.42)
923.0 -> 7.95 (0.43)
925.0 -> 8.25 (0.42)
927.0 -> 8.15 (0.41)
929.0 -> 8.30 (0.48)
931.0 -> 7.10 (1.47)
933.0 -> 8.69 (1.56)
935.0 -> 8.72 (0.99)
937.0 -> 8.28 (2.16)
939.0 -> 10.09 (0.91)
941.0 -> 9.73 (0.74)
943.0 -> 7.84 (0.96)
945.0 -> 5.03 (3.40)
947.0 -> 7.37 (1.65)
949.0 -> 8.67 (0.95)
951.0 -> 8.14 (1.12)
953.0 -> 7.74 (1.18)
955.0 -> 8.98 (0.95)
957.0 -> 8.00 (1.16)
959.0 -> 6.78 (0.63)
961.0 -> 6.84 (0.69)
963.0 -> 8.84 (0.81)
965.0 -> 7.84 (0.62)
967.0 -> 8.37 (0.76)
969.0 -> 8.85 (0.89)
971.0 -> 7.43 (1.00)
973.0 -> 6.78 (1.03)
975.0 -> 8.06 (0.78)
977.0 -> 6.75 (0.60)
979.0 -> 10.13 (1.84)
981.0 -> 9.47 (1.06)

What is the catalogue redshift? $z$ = 0.378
